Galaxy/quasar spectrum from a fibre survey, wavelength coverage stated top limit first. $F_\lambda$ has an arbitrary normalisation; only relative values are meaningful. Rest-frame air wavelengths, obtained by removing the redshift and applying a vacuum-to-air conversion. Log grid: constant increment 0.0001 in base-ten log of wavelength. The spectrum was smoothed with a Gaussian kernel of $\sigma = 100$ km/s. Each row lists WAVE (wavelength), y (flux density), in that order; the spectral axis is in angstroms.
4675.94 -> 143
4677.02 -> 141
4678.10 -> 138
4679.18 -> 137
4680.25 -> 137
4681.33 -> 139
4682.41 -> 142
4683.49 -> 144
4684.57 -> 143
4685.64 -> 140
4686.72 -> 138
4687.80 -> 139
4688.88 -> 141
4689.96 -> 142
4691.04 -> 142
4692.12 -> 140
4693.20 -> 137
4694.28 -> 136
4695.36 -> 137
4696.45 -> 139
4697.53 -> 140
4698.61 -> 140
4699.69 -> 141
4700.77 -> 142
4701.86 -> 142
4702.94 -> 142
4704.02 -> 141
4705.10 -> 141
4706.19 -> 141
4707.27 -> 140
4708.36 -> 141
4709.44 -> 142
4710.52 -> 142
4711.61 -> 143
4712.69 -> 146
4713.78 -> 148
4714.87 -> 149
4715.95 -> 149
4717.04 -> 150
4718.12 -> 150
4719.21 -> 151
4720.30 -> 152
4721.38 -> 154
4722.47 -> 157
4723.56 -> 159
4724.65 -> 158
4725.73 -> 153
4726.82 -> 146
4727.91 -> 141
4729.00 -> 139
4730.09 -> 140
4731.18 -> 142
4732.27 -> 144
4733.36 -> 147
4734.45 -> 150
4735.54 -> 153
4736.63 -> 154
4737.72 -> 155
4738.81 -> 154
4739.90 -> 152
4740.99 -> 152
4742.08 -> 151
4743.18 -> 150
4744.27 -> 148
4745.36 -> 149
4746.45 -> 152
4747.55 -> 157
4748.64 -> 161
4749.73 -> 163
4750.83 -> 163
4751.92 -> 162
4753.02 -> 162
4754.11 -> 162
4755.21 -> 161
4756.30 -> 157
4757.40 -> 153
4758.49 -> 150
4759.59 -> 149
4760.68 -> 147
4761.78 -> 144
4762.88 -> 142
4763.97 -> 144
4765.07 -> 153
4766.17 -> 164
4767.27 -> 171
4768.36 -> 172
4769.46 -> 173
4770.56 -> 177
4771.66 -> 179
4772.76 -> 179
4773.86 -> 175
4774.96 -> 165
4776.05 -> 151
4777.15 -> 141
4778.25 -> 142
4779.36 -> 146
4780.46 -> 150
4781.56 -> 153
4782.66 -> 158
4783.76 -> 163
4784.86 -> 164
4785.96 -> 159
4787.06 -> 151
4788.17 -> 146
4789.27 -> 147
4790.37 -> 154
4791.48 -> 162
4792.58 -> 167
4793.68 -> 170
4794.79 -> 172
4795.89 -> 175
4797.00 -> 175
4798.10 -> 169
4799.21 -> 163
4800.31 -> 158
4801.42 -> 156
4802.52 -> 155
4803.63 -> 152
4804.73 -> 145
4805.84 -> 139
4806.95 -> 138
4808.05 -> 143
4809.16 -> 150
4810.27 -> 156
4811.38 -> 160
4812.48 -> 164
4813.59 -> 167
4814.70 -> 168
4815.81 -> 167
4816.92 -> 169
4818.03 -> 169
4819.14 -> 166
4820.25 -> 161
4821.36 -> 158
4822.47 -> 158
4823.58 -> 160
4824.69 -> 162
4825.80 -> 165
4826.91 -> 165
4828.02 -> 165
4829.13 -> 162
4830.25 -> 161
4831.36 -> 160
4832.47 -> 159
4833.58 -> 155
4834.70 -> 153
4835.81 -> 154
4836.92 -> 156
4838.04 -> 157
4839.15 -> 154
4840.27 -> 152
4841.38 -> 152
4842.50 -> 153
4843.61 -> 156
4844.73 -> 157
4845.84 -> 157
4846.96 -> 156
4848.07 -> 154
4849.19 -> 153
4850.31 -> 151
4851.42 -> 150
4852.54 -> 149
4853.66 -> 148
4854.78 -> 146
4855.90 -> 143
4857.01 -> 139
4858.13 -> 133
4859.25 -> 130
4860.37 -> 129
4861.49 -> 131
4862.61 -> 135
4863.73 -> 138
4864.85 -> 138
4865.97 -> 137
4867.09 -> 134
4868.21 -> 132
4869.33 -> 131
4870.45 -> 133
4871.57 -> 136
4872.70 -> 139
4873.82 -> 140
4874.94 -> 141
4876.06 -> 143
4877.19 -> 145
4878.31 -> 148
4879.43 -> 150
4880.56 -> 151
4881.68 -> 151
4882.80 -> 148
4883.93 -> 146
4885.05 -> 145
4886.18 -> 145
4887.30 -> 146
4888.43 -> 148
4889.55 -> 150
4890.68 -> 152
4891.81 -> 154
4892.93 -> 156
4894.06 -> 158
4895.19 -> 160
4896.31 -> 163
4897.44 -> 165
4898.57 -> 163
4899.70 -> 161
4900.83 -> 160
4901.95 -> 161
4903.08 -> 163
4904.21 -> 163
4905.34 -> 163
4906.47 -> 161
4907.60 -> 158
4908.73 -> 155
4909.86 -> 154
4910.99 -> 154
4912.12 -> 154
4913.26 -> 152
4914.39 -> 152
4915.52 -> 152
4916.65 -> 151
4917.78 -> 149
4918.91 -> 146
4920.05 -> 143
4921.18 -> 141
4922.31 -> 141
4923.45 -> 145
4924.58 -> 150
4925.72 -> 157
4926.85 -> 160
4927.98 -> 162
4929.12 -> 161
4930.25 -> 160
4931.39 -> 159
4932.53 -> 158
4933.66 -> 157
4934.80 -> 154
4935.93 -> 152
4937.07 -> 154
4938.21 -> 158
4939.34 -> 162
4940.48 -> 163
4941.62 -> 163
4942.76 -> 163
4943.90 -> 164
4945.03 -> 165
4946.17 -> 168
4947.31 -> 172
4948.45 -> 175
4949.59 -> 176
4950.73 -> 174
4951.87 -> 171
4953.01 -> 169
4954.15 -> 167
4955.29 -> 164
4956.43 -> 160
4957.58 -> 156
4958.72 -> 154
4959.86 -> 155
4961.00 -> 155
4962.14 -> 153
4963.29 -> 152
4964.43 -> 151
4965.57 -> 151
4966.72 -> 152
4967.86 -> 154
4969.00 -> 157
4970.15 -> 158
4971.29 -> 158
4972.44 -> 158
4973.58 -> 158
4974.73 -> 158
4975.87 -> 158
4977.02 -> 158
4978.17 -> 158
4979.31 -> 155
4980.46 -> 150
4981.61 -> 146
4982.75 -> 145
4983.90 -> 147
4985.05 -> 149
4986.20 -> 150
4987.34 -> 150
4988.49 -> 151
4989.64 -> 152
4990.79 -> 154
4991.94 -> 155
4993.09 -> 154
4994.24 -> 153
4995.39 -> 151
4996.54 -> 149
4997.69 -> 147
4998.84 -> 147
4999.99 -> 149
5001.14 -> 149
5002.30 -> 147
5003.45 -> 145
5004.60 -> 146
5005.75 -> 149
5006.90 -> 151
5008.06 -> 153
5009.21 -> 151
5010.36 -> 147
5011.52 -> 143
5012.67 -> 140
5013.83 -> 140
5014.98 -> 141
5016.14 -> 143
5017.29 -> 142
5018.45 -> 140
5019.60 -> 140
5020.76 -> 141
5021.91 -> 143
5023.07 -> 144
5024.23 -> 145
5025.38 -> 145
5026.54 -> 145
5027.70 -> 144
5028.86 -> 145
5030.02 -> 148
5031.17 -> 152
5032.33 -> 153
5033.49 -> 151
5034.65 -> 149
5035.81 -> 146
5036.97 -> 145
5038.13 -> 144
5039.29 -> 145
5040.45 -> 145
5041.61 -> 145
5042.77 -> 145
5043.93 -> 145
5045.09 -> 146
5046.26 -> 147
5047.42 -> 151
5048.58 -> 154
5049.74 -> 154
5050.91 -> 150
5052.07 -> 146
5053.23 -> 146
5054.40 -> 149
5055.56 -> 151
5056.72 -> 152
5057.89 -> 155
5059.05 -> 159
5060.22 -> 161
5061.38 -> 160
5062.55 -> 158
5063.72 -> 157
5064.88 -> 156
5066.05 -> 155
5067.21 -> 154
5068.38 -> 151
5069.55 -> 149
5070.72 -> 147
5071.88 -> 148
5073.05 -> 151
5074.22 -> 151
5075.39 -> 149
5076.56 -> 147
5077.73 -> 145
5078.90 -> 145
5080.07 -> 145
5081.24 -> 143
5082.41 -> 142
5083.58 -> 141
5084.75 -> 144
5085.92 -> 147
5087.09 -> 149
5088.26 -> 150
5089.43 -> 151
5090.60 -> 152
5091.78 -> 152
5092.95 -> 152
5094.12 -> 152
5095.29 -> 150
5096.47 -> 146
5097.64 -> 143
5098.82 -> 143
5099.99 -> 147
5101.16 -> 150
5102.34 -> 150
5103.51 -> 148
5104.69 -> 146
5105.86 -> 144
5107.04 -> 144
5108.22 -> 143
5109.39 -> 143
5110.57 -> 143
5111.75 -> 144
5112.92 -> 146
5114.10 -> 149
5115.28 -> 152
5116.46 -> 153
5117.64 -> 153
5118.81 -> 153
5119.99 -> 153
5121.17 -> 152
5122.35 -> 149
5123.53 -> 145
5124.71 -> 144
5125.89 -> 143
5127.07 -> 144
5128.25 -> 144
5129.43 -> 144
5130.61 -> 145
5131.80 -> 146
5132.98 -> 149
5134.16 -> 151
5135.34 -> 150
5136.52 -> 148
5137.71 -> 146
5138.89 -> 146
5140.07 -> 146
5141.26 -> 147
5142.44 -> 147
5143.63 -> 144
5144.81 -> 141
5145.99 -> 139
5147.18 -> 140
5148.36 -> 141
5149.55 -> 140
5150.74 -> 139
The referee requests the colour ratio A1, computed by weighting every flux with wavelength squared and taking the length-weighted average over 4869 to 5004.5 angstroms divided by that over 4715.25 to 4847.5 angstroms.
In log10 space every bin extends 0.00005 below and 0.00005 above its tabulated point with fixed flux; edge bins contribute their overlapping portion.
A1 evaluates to 1.1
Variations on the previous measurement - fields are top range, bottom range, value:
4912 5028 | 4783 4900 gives 1.06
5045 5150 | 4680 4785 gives 1.14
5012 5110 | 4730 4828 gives 1.05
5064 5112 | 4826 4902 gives 1.08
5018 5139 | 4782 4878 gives 1.07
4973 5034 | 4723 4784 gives 1.06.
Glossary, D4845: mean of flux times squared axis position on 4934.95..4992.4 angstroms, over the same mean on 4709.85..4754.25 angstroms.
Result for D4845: 1.1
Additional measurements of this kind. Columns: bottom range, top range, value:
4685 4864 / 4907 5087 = 1.09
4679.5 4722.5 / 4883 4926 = 1.17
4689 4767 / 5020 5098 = 1.15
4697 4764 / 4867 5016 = 1.12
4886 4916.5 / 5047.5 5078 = 1.04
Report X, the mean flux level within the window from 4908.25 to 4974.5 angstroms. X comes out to 157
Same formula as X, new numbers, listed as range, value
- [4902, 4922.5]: 153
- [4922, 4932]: 155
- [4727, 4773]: 155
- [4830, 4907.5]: 149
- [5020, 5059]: 148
